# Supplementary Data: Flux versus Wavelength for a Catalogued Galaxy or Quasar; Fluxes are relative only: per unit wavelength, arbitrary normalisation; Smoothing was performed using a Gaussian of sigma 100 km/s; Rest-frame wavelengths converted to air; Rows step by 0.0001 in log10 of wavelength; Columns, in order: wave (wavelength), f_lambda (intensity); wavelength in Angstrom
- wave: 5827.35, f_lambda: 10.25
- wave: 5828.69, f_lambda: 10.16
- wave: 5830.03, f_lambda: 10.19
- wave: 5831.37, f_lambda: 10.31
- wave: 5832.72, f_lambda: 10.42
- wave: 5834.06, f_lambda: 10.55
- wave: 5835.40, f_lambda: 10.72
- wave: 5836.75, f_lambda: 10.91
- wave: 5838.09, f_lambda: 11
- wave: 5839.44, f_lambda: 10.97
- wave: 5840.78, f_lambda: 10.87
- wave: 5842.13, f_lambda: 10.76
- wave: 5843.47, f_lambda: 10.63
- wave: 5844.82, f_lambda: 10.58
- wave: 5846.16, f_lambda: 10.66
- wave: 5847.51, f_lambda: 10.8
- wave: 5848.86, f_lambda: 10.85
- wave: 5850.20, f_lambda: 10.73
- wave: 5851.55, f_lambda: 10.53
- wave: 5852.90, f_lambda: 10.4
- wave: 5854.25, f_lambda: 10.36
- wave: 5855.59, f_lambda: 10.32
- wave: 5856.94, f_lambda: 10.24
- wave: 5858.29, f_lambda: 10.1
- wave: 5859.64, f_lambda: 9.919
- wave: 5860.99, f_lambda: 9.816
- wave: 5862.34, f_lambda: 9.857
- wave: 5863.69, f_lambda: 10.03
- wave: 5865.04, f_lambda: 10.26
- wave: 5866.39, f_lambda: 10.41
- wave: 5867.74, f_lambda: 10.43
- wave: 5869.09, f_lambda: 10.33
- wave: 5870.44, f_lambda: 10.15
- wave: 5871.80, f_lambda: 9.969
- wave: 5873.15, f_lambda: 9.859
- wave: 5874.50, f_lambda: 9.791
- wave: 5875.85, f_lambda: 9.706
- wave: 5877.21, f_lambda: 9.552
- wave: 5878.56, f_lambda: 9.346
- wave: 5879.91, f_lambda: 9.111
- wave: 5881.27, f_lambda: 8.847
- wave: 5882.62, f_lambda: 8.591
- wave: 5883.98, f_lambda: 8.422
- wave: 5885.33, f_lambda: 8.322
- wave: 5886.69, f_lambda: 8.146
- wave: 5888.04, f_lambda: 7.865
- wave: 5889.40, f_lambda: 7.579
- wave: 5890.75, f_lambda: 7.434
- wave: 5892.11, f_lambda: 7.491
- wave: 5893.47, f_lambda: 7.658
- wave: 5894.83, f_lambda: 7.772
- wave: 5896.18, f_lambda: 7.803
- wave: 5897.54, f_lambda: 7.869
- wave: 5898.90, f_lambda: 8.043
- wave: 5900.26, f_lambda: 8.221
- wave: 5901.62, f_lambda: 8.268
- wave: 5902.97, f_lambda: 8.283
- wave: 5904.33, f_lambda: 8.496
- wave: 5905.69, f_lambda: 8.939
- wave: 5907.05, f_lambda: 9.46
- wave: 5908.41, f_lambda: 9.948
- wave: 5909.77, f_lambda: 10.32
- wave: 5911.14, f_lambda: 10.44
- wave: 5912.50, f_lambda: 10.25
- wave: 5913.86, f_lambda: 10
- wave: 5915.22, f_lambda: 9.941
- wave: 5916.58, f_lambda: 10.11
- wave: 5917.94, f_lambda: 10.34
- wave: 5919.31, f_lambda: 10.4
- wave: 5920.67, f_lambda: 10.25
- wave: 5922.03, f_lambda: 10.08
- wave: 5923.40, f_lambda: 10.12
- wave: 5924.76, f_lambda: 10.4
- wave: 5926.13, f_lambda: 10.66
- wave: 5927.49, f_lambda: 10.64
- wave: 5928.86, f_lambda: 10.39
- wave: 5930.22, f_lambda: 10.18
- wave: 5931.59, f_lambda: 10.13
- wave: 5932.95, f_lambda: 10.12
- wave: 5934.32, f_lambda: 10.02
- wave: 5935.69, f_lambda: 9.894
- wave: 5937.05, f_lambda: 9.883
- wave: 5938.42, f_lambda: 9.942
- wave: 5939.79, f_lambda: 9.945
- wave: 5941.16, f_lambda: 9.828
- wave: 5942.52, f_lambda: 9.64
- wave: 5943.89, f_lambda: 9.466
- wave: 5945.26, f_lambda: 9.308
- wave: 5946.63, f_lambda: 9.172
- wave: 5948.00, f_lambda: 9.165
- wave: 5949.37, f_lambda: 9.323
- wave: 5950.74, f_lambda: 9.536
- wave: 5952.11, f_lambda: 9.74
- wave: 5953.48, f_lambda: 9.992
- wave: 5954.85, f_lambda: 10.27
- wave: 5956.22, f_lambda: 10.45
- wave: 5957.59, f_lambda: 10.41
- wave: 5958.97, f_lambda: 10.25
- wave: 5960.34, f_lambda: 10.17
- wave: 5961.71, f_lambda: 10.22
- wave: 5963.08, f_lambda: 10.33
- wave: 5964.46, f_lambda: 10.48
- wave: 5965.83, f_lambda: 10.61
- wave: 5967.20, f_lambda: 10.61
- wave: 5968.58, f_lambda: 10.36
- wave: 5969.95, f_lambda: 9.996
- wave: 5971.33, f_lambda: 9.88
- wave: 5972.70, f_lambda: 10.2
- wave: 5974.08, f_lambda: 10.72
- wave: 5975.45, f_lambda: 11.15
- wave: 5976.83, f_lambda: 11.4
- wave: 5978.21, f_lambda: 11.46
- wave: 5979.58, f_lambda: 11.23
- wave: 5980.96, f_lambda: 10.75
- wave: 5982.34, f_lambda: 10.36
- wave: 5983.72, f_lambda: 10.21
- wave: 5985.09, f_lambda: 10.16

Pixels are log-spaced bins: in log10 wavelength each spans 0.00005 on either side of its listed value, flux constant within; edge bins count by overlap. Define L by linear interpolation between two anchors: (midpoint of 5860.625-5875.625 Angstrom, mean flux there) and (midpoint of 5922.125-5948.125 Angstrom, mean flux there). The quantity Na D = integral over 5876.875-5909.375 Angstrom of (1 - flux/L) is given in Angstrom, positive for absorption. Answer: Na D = 5.3 Angstrom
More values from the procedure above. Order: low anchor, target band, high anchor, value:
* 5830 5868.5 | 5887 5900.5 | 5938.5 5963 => 3.2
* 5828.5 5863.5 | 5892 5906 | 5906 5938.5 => 3.0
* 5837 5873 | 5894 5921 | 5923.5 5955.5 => 2.3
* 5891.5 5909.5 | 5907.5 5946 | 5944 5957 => -4.5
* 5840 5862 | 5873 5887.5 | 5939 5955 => 1.7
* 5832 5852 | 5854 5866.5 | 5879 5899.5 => -0.5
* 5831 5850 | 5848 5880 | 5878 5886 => -1.7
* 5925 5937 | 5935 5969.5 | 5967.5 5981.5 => 1.7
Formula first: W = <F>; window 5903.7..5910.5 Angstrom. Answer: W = 9.43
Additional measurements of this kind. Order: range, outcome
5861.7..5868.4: 10.2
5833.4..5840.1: 10.8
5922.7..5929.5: 10.4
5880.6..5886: 8.55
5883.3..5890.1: 8.07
